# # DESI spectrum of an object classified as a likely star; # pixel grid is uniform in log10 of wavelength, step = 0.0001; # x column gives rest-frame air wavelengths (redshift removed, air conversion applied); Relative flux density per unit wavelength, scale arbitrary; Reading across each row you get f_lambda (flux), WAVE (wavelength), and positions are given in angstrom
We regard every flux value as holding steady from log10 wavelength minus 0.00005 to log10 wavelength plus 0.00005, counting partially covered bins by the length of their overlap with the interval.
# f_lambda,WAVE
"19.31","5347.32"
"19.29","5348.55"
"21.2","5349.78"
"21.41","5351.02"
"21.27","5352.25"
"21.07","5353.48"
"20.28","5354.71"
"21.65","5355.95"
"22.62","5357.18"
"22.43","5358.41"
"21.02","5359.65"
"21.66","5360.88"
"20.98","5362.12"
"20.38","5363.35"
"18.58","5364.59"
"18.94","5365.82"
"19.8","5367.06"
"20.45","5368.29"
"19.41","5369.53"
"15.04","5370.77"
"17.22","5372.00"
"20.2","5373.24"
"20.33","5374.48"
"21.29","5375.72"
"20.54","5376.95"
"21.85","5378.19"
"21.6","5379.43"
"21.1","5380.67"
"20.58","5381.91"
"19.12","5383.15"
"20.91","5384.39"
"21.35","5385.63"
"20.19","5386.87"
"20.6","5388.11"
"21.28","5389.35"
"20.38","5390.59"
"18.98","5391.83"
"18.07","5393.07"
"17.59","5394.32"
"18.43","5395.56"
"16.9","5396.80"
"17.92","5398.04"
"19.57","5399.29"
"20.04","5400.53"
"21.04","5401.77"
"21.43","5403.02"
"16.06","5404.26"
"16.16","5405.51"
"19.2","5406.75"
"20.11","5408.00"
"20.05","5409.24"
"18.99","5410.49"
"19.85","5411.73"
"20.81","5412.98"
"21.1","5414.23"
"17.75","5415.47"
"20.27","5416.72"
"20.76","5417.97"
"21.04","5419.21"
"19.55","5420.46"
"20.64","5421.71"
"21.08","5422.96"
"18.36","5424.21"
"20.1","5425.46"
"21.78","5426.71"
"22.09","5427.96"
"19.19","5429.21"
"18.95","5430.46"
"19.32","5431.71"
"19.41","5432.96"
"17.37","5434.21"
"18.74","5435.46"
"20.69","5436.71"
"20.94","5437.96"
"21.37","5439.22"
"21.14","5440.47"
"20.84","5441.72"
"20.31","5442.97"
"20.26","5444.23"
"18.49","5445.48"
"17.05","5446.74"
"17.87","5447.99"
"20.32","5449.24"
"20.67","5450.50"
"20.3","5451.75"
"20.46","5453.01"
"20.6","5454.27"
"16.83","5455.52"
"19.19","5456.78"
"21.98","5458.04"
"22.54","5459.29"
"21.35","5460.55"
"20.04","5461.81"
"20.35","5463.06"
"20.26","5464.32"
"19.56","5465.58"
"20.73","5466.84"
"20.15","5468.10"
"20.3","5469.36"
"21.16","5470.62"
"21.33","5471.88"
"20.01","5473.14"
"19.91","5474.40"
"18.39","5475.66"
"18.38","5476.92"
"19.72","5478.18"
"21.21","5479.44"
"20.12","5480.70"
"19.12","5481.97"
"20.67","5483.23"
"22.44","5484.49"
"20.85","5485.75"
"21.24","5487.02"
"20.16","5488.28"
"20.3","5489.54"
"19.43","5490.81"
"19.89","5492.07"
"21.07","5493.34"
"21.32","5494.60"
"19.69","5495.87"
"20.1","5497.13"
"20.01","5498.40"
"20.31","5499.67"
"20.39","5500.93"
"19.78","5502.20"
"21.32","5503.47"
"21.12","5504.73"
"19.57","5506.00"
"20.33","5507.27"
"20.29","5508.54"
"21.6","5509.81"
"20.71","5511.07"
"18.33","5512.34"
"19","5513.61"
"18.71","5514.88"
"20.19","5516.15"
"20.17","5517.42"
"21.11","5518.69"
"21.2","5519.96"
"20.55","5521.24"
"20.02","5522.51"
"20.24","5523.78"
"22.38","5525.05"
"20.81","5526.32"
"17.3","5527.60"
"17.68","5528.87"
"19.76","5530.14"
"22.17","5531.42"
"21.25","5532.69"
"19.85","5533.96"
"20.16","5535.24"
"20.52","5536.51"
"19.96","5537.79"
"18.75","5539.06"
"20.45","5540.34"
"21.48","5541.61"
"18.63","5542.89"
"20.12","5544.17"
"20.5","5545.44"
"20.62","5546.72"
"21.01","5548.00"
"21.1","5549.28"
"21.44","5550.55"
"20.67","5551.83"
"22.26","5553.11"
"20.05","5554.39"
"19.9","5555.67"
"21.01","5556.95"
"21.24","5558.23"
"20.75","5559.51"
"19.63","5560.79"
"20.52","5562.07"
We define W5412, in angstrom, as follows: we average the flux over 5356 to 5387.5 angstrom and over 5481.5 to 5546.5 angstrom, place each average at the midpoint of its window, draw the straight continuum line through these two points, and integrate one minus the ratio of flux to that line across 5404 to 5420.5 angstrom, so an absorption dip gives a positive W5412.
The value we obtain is 0.7 angstrom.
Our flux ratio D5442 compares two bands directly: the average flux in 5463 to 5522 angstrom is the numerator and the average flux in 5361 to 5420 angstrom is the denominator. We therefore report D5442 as 1.0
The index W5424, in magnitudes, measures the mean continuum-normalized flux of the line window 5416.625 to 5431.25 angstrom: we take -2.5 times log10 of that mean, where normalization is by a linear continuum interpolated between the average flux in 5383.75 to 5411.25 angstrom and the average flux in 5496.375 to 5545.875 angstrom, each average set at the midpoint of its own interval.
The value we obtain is -0.04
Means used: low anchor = 19.3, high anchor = 20.2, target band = 20.3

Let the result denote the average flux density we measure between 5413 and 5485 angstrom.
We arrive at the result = 20.1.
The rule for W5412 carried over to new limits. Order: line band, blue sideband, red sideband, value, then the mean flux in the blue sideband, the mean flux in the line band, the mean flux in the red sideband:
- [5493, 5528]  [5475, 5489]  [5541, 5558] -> 0.22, 20.2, 20.3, 20.7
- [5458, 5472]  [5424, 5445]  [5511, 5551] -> -0.44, 20.1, 20.7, 20.2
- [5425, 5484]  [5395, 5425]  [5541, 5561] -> -0.57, 19.5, 20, 20.7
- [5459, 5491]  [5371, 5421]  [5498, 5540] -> -0.57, 19.7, 20.4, 20.2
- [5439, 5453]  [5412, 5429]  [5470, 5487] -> 0.33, 20.4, 19.9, 20.3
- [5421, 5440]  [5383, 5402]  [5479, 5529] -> -0.23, 19.5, 20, 20.3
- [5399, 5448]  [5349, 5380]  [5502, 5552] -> 1.47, 20.4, 19.8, 20.3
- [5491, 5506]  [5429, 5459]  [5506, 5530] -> -0.34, 19.7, 20.4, 20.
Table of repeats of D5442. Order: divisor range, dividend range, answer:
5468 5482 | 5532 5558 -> 1.02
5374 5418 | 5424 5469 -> 1.01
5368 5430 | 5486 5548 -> 1.02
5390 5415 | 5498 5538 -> 1.06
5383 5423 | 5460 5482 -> 1.03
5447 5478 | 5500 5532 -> 1.01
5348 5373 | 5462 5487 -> 1.00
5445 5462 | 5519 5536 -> 1.02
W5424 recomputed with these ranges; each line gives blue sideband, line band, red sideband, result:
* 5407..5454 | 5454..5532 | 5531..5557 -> 0.001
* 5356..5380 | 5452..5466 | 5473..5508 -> -0.002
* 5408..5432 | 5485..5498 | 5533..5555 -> -0.006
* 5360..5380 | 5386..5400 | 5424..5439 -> 0.041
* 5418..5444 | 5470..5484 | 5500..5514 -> 0.010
